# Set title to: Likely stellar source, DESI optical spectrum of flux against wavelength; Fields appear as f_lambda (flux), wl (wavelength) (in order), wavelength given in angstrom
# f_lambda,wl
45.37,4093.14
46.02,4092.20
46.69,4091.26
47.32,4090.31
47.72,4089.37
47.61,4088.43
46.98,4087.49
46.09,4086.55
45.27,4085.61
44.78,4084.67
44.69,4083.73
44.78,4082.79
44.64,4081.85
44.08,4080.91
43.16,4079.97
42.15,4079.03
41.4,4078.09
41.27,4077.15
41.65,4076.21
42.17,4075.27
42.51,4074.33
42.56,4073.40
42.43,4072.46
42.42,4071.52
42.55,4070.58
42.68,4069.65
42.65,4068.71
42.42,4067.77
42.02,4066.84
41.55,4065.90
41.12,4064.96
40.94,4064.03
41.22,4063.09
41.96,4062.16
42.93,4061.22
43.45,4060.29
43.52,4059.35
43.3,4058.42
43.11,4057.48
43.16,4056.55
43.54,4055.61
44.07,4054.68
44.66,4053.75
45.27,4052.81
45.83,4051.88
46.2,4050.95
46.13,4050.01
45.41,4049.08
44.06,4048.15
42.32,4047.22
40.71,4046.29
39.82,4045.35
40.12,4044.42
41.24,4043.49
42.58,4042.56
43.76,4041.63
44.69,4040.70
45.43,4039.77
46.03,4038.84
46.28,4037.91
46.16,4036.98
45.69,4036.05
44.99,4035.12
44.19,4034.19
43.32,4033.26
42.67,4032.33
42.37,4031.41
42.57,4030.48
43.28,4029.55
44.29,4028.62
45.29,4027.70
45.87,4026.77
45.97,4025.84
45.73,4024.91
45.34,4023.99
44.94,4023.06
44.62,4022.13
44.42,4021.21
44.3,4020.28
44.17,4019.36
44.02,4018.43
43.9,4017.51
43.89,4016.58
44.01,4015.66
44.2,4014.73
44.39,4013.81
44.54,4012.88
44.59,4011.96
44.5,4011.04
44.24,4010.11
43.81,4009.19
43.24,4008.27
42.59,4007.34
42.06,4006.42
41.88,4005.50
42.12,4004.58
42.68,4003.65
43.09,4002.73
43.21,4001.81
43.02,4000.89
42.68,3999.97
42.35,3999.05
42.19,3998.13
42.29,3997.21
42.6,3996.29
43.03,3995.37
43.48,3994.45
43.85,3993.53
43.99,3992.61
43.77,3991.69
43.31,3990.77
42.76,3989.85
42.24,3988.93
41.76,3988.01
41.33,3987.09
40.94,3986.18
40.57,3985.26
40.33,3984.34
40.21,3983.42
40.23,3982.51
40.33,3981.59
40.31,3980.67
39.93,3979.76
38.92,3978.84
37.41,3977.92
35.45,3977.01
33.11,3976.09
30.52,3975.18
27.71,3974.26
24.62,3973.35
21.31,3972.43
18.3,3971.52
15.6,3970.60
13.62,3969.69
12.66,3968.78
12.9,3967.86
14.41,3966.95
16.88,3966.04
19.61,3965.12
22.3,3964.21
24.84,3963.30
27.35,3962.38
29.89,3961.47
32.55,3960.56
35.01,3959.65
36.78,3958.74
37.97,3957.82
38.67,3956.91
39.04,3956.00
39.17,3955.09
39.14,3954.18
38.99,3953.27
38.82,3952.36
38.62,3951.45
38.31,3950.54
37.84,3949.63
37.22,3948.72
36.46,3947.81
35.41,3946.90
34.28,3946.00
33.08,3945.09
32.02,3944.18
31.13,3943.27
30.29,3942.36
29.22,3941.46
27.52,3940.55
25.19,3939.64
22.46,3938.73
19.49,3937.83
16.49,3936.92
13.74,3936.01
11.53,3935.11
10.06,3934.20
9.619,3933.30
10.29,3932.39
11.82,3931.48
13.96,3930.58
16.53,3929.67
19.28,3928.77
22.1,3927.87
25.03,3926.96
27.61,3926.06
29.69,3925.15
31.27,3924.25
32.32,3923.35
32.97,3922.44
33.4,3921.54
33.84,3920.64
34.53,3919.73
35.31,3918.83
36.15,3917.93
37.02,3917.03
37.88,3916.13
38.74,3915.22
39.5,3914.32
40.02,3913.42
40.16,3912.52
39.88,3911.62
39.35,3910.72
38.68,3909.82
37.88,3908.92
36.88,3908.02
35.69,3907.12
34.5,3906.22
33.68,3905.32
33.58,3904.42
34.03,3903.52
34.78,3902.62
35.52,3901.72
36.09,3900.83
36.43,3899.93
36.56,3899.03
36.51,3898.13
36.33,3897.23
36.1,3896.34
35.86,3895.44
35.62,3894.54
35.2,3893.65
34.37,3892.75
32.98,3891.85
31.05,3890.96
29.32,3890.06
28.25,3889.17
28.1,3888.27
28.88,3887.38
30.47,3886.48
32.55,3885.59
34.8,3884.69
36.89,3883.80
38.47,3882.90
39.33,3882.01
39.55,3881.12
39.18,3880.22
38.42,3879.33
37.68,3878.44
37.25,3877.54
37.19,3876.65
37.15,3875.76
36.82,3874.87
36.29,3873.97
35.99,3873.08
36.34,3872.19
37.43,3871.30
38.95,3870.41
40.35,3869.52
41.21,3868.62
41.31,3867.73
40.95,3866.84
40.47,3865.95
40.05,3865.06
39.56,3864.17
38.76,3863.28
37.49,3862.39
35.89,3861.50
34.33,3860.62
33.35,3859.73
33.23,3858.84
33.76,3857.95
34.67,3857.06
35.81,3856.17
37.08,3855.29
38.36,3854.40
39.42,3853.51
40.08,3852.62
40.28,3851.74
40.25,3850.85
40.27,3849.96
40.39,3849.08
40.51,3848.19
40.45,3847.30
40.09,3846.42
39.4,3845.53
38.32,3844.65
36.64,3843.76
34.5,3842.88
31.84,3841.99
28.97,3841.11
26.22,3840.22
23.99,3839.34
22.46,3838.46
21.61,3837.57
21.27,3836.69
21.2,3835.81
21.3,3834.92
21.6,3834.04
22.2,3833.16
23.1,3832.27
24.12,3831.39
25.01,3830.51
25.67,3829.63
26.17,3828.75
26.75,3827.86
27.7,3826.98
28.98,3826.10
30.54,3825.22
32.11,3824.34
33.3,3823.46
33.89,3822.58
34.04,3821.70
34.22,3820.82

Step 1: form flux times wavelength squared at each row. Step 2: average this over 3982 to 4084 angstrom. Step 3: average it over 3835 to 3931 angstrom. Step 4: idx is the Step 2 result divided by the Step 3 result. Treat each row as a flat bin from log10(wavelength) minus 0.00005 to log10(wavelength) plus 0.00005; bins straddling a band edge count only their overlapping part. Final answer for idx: 1.35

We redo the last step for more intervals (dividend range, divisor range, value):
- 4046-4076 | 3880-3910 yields 1.35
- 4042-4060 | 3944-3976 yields 1.54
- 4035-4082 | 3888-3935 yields 1.48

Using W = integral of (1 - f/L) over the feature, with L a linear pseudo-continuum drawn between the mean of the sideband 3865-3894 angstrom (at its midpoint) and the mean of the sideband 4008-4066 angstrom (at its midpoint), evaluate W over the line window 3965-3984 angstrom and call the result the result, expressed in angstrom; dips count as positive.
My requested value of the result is 6.2 angstrom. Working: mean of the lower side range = 36.1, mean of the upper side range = 43.9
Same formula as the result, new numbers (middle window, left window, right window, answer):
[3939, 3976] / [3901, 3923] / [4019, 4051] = 9.2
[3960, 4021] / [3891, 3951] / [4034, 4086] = 0.7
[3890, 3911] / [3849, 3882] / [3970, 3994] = 1.2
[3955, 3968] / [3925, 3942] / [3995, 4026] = -0.5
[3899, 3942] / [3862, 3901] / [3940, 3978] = 5.2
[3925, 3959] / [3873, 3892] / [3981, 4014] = 9.9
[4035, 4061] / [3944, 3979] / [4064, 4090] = -2.5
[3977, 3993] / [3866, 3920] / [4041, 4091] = -0.3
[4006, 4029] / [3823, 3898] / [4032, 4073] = -1.5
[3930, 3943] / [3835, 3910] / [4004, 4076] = 6.9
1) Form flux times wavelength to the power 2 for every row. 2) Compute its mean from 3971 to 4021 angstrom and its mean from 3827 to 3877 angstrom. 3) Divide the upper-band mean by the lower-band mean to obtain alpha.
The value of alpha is 1.29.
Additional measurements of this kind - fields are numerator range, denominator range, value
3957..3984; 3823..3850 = 1.04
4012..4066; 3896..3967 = 1.50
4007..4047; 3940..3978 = 1.53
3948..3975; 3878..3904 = 0.85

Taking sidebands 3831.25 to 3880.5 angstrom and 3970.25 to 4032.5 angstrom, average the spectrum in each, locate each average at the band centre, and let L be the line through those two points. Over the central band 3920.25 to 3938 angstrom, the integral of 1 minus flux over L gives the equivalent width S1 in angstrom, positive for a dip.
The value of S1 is 7.9 angstrom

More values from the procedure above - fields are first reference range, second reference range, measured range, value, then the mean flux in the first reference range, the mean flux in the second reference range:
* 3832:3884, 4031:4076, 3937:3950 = 2.8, 35.2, 43.3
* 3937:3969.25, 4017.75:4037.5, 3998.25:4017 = -1.2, 30.3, 44.5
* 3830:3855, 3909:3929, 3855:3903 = -4.8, 31.6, 34.1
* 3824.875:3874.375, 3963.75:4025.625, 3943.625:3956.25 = -0.1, 33.5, 38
